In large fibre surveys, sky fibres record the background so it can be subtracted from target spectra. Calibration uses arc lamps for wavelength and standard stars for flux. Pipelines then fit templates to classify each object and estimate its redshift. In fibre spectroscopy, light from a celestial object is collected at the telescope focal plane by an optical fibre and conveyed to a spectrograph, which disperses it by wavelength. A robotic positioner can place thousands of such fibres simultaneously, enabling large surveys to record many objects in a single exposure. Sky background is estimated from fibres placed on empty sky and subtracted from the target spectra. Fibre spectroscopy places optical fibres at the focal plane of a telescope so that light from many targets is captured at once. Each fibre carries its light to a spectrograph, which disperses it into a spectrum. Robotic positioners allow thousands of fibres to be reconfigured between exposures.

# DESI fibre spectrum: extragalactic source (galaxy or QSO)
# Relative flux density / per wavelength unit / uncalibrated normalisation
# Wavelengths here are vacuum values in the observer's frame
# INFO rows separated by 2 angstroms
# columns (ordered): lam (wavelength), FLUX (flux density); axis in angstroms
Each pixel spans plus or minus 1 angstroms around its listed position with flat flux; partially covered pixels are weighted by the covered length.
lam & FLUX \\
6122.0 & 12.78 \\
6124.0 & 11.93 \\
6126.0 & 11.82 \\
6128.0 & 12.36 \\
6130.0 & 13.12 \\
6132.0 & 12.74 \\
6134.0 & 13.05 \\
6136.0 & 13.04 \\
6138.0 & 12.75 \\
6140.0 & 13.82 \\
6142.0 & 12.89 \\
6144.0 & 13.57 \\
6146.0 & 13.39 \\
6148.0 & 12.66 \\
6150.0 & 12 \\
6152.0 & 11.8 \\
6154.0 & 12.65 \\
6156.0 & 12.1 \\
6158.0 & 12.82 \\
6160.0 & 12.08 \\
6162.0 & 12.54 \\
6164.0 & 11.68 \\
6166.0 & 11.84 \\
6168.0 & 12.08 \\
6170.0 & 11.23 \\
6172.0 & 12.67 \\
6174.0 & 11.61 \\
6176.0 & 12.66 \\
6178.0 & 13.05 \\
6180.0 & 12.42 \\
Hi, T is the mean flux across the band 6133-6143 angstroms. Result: 13.1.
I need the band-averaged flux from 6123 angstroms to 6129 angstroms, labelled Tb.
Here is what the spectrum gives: 12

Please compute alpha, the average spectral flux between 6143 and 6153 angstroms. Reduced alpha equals 12.7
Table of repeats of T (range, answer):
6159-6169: 12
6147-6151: 12.3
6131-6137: 12.9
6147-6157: 12.2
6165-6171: 11.7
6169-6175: 11.8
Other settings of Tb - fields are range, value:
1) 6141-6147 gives 13.3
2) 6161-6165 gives 12.1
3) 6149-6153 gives 11.9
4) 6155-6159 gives 12.5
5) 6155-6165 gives 12.2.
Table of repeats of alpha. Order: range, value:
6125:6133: 12.5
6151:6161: 12.3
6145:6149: 13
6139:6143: 13.4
